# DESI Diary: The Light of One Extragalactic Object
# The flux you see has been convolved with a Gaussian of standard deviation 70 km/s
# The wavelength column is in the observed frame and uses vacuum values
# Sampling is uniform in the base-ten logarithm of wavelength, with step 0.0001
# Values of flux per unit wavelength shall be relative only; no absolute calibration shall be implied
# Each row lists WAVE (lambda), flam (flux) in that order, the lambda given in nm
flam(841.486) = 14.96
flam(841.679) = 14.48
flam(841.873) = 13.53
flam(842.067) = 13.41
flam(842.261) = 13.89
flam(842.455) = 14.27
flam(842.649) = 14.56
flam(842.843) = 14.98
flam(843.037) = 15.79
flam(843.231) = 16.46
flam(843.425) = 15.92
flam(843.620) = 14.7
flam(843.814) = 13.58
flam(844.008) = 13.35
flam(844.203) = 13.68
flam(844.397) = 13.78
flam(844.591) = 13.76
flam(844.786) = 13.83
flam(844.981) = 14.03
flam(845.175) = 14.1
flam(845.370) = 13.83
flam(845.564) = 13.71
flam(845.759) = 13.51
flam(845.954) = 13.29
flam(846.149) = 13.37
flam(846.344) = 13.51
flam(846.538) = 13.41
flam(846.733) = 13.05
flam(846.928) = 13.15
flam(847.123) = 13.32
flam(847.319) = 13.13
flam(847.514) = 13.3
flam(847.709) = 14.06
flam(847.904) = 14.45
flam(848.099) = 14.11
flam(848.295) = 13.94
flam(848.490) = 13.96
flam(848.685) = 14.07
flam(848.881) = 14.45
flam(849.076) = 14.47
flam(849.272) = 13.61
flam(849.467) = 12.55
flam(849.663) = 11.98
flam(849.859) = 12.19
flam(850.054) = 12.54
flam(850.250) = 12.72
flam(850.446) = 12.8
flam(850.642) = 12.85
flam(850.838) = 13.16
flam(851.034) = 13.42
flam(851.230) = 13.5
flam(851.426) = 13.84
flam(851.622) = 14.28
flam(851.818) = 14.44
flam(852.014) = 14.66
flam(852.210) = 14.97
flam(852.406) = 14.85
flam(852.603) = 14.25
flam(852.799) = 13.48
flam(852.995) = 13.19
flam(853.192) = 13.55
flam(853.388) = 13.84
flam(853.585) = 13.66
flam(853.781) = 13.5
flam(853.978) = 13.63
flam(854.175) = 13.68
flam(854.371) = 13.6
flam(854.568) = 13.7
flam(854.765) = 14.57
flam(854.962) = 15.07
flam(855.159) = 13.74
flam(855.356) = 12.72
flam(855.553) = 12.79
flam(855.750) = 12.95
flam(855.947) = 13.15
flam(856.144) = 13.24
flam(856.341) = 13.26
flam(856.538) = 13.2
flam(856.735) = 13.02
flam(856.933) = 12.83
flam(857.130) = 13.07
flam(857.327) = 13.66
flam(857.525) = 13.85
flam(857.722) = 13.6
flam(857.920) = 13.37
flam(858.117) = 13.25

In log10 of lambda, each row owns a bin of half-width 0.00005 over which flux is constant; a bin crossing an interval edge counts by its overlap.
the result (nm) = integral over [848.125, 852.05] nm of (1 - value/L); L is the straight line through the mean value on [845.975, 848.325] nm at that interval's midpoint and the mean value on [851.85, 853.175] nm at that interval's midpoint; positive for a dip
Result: 0.124 nm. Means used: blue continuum 13.5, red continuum 14.2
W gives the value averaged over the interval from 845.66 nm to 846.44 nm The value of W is 13.4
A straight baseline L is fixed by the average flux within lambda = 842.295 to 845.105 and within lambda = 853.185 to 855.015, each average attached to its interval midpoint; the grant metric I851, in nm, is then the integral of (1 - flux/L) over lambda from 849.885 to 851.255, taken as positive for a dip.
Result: 0.11 nm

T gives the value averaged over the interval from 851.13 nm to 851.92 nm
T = 14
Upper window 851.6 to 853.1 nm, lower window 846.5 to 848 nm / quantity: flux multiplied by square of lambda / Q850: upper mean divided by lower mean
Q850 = 1.07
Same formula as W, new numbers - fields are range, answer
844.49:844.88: 13.8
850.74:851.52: 13.5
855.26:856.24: 13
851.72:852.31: 14.7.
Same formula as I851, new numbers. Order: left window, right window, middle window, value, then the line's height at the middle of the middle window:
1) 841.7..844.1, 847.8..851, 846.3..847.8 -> 0.05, 13.8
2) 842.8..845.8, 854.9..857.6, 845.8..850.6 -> 0.20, 14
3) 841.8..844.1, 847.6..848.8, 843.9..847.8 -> 0.20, 14.3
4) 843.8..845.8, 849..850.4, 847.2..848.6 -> -0.07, 13.2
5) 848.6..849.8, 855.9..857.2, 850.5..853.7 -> -0.13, 13.3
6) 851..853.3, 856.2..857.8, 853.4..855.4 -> -0.02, 13.7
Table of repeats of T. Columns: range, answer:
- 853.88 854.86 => 13.8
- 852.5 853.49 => 13.7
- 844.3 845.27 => 13.9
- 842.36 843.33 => 15.2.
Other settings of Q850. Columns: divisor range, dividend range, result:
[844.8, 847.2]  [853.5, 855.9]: 1.03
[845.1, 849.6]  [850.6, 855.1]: 1.03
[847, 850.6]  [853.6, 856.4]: 1.03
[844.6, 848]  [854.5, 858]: 1.01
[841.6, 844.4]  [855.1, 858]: 0.95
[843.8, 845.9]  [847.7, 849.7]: 1.02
